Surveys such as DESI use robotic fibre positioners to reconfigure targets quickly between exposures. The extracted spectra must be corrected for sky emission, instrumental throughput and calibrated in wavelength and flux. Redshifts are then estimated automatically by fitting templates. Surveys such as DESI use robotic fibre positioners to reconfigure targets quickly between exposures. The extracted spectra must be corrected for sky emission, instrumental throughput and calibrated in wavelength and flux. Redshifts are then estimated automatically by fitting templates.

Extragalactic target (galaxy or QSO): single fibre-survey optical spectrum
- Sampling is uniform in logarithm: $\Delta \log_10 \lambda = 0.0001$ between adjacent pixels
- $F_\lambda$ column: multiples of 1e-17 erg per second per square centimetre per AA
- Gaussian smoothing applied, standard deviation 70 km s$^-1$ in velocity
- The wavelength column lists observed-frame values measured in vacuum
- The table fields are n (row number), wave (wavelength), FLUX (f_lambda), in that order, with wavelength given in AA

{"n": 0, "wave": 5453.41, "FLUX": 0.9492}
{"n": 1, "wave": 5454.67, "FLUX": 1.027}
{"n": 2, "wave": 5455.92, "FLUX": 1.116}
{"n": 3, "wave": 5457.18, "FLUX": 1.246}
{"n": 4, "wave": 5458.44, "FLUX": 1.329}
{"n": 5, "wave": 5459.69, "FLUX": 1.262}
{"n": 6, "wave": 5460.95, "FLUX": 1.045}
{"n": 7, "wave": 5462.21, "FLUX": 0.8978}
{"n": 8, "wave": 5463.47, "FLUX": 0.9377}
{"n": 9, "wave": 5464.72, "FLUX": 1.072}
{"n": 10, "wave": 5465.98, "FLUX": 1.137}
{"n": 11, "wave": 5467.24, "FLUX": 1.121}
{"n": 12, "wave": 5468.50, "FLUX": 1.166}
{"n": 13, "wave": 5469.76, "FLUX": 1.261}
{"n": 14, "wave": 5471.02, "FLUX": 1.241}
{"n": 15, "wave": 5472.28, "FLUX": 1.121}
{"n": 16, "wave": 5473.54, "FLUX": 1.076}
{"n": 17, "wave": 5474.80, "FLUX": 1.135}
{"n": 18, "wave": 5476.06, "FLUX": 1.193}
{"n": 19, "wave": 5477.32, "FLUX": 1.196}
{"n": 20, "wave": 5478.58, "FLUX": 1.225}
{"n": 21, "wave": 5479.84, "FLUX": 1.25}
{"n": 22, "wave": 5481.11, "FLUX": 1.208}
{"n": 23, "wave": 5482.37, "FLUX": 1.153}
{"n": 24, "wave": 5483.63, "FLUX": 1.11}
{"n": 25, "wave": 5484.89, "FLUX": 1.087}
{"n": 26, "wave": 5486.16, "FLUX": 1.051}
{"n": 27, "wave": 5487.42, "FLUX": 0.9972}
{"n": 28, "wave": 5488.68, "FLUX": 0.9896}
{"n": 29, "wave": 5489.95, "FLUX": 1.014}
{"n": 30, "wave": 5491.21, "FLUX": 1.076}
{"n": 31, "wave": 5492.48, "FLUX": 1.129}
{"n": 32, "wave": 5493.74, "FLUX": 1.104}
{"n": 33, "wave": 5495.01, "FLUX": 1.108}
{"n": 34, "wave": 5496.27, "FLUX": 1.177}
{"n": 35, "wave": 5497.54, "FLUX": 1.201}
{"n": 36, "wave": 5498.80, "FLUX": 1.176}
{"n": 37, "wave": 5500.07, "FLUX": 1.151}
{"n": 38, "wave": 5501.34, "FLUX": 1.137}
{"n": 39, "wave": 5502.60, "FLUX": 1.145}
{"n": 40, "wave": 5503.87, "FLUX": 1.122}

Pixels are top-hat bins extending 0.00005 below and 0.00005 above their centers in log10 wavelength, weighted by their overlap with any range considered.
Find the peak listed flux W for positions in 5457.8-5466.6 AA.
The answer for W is 1.329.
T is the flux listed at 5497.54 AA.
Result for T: 1.201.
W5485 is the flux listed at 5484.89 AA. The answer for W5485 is 1.087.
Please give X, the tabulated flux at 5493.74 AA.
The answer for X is 1.104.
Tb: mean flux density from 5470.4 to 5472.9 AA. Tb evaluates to 1.18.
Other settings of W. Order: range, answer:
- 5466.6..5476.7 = 1.261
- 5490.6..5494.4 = 1.129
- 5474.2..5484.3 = 1.25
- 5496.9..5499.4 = 1.201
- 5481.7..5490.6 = 1.153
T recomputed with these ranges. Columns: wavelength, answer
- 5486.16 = 1.051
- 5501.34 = 1.137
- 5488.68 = 0.9896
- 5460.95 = 1.045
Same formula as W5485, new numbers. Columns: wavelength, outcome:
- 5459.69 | 1.262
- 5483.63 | 1.11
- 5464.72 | 1.072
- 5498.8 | 1.176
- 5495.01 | 1.108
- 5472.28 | 1.121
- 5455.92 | 1.116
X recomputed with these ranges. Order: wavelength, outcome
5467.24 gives 1.121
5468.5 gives 1.166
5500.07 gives 1.151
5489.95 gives 1.014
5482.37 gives 1.153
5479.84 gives 1.25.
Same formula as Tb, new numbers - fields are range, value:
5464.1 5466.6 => 1.1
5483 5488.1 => 1.06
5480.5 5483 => 1.18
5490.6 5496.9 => 1.12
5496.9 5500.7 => 1.18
